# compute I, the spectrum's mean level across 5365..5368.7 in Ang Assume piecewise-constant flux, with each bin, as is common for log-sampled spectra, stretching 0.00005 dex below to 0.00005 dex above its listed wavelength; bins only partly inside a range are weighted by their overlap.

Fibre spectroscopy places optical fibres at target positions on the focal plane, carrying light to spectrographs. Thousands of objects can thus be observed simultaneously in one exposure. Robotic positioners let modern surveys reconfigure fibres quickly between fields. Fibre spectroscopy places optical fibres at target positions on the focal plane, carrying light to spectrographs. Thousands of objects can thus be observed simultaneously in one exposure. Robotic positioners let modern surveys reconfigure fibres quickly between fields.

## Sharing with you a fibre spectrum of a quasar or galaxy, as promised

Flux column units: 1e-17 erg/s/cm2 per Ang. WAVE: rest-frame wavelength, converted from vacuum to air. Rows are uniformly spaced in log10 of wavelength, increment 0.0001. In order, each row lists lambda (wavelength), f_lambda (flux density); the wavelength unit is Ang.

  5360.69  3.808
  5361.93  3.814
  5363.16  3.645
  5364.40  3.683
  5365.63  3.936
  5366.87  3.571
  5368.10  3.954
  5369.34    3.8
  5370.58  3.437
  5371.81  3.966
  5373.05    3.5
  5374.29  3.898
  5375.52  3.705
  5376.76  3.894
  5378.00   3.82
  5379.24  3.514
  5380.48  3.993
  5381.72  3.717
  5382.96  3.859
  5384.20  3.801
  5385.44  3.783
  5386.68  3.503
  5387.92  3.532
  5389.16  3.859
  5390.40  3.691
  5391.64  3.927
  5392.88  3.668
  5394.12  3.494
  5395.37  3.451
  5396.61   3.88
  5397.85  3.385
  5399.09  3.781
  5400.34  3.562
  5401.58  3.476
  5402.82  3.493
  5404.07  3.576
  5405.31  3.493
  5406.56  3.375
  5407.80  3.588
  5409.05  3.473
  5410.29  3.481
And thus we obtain 3.83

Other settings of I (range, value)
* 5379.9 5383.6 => 3.85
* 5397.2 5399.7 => 3.59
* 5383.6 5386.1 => 3.79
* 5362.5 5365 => 3.67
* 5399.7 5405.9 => 3.52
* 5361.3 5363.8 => 3.72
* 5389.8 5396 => 3.65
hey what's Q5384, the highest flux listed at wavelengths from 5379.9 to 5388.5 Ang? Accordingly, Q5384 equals 3.993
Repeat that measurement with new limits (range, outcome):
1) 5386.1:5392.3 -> 3.927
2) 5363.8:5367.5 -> 3.936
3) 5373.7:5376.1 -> 3.898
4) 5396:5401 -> 3.88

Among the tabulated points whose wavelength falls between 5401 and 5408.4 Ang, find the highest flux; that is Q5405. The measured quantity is 3.588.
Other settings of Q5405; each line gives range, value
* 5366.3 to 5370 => 3.954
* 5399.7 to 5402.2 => 3.562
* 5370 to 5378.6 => 3.966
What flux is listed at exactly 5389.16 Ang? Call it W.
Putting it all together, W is 3.859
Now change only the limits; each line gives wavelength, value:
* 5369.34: 3.8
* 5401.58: 3.476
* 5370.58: 3.437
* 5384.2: 3.801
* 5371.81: 3.966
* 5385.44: 3.783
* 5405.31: 3.493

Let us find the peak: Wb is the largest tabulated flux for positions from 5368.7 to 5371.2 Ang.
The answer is 3.8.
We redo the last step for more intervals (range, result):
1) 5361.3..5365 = 3.814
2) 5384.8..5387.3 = 3.783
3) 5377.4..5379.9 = 3.82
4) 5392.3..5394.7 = 3.668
